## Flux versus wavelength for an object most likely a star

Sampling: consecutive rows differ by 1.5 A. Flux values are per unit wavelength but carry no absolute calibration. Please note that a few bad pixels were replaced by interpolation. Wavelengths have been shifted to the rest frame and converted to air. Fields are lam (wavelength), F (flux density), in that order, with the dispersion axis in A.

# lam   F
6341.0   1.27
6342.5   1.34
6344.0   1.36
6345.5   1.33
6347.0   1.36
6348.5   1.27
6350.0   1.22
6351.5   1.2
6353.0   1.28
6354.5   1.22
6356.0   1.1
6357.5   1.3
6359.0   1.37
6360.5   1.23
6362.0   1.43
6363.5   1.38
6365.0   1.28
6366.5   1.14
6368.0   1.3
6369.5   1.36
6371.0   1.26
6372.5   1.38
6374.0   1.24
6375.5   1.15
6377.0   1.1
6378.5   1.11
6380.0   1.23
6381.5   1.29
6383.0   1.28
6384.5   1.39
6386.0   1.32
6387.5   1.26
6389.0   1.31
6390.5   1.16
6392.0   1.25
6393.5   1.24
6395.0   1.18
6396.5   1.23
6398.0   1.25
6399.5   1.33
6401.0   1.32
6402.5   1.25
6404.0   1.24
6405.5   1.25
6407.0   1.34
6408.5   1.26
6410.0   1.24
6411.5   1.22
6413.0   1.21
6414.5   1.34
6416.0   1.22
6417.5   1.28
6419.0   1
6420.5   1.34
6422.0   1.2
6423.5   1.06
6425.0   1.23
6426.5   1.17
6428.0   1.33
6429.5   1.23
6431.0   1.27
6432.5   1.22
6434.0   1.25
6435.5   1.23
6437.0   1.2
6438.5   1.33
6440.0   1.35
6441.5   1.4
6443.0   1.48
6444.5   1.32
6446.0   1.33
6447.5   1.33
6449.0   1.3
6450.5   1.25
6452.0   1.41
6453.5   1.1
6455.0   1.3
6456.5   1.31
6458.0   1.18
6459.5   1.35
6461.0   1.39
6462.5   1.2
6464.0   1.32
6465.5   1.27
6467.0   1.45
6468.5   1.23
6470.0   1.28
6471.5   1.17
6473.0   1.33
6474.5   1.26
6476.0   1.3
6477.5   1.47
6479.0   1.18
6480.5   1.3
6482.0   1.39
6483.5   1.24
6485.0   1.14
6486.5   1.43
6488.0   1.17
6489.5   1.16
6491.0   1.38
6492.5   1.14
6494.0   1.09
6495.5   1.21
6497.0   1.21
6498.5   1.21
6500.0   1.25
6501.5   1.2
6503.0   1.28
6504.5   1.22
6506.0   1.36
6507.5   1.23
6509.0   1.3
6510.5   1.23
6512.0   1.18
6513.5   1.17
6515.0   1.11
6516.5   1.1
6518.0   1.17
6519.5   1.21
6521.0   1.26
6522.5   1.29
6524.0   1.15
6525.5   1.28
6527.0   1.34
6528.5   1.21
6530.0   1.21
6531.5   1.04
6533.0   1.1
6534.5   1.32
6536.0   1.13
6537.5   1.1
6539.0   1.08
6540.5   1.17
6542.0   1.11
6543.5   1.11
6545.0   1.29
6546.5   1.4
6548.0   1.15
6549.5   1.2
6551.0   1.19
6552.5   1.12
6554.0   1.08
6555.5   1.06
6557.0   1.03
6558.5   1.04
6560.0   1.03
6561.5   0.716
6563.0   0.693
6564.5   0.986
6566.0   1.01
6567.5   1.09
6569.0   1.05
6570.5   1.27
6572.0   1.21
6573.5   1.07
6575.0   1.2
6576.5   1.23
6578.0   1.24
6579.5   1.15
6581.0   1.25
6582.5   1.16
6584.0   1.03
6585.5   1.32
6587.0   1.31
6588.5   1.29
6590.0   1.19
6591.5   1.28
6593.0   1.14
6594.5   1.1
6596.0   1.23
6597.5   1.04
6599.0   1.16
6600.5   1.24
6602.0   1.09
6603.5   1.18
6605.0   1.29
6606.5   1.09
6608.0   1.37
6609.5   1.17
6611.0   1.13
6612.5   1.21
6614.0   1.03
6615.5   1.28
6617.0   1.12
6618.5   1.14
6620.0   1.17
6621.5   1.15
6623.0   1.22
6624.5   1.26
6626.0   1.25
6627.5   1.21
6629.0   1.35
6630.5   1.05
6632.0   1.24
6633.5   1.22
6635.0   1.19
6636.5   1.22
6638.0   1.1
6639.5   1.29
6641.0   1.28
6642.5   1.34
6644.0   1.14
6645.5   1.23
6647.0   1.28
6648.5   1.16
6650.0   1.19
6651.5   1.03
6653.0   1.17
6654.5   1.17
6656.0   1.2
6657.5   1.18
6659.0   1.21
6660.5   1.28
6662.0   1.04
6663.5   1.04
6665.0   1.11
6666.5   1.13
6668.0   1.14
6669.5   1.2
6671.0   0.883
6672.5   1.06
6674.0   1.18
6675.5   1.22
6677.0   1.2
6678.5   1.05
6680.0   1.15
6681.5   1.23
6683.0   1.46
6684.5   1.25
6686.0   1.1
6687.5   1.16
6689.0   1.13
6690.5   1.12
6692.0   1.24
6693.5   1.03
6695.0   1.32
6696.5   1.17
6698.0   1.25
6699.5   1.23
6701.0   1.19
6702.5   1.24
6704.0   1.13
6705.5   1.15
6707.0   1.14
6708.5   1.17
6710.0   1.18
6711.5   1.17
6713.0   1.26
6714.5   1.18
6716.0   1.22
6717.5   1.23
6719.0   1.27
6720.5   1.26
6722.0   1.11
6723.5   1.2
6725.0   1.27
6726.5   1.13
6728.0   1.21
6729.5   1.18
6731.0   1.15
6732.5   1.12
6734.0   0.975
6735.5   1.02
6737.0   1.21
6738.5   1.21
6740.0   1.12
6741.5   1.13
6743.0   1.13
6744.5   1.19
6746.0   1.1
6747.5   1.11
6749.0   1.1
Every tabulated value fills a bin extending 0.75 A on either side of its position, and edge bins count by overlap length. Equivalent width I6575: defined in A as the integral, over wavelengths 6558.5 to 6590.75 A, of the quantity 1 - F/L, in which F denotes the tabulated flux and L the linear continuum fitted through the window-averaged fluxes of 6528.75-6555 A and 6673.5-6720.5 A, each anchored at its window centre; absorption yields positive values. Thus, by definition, 1.5 A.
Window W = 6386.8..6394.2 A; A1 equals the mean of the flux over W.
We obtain 1.24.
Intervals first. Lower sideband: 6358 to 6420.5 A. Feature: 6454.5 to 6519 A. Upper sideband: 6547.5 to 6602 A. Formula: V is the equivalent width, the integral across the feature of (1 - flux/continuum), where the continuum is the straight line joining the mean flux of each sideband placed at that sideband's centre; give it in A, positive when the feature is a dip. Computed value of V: -3.38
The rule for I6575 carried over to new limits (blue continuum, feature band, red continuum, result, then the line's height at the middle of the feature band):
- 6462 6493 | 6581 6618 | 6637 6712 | 0.84 A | 1.21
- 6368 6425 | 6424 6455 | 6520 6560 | -1.57 A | 1.22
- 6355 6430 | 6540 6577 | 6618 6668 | 3.40 A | 1.21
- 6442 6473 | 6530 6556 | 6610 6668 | 1.81 A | 1.25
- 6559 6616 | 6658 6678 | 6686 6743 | 0.57 A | 1.16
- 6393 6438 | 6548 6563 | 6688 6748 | 2.09 A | 1.21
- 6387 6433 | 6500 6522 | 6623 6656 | 0.15 A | 1.23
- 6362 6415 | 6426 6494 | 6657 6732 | -2.30 A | 1.24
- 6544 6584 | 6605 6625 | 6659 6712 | -0.88 A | 1.13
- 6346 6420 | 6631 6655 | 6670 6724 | -0.15 A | 1.19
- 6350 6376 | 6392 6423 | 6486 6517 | 0.23 A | 1.25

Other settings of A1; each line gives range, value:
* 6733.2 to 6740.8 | 1.11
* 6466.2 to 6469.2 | 1.34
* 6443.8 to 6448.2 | 1.33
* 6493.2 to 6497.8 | 1.17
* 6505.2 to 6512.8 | 1.26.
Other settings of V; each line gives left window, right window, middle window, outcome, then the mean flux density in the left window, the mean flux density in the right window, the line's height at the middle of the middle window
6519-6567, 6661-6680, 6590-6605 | -0.7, 1.13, 1.11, 1.12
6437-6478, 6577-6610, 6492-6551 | 2.6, 1.31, 1.2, 1.26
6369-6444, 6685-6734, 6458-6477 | -0.8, 1.26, 1.18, 1.24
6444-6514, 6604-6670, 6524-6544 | 1.1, 1.27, 1.19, 1.24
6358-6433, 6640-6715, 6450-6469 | -0.8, 1.25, 1.18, 1.24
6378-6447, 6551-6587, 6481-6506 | -1.3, 1.26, 1.1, 1.17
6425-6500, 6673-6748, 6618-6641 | 0.0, 1.28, 1.18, 1.21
